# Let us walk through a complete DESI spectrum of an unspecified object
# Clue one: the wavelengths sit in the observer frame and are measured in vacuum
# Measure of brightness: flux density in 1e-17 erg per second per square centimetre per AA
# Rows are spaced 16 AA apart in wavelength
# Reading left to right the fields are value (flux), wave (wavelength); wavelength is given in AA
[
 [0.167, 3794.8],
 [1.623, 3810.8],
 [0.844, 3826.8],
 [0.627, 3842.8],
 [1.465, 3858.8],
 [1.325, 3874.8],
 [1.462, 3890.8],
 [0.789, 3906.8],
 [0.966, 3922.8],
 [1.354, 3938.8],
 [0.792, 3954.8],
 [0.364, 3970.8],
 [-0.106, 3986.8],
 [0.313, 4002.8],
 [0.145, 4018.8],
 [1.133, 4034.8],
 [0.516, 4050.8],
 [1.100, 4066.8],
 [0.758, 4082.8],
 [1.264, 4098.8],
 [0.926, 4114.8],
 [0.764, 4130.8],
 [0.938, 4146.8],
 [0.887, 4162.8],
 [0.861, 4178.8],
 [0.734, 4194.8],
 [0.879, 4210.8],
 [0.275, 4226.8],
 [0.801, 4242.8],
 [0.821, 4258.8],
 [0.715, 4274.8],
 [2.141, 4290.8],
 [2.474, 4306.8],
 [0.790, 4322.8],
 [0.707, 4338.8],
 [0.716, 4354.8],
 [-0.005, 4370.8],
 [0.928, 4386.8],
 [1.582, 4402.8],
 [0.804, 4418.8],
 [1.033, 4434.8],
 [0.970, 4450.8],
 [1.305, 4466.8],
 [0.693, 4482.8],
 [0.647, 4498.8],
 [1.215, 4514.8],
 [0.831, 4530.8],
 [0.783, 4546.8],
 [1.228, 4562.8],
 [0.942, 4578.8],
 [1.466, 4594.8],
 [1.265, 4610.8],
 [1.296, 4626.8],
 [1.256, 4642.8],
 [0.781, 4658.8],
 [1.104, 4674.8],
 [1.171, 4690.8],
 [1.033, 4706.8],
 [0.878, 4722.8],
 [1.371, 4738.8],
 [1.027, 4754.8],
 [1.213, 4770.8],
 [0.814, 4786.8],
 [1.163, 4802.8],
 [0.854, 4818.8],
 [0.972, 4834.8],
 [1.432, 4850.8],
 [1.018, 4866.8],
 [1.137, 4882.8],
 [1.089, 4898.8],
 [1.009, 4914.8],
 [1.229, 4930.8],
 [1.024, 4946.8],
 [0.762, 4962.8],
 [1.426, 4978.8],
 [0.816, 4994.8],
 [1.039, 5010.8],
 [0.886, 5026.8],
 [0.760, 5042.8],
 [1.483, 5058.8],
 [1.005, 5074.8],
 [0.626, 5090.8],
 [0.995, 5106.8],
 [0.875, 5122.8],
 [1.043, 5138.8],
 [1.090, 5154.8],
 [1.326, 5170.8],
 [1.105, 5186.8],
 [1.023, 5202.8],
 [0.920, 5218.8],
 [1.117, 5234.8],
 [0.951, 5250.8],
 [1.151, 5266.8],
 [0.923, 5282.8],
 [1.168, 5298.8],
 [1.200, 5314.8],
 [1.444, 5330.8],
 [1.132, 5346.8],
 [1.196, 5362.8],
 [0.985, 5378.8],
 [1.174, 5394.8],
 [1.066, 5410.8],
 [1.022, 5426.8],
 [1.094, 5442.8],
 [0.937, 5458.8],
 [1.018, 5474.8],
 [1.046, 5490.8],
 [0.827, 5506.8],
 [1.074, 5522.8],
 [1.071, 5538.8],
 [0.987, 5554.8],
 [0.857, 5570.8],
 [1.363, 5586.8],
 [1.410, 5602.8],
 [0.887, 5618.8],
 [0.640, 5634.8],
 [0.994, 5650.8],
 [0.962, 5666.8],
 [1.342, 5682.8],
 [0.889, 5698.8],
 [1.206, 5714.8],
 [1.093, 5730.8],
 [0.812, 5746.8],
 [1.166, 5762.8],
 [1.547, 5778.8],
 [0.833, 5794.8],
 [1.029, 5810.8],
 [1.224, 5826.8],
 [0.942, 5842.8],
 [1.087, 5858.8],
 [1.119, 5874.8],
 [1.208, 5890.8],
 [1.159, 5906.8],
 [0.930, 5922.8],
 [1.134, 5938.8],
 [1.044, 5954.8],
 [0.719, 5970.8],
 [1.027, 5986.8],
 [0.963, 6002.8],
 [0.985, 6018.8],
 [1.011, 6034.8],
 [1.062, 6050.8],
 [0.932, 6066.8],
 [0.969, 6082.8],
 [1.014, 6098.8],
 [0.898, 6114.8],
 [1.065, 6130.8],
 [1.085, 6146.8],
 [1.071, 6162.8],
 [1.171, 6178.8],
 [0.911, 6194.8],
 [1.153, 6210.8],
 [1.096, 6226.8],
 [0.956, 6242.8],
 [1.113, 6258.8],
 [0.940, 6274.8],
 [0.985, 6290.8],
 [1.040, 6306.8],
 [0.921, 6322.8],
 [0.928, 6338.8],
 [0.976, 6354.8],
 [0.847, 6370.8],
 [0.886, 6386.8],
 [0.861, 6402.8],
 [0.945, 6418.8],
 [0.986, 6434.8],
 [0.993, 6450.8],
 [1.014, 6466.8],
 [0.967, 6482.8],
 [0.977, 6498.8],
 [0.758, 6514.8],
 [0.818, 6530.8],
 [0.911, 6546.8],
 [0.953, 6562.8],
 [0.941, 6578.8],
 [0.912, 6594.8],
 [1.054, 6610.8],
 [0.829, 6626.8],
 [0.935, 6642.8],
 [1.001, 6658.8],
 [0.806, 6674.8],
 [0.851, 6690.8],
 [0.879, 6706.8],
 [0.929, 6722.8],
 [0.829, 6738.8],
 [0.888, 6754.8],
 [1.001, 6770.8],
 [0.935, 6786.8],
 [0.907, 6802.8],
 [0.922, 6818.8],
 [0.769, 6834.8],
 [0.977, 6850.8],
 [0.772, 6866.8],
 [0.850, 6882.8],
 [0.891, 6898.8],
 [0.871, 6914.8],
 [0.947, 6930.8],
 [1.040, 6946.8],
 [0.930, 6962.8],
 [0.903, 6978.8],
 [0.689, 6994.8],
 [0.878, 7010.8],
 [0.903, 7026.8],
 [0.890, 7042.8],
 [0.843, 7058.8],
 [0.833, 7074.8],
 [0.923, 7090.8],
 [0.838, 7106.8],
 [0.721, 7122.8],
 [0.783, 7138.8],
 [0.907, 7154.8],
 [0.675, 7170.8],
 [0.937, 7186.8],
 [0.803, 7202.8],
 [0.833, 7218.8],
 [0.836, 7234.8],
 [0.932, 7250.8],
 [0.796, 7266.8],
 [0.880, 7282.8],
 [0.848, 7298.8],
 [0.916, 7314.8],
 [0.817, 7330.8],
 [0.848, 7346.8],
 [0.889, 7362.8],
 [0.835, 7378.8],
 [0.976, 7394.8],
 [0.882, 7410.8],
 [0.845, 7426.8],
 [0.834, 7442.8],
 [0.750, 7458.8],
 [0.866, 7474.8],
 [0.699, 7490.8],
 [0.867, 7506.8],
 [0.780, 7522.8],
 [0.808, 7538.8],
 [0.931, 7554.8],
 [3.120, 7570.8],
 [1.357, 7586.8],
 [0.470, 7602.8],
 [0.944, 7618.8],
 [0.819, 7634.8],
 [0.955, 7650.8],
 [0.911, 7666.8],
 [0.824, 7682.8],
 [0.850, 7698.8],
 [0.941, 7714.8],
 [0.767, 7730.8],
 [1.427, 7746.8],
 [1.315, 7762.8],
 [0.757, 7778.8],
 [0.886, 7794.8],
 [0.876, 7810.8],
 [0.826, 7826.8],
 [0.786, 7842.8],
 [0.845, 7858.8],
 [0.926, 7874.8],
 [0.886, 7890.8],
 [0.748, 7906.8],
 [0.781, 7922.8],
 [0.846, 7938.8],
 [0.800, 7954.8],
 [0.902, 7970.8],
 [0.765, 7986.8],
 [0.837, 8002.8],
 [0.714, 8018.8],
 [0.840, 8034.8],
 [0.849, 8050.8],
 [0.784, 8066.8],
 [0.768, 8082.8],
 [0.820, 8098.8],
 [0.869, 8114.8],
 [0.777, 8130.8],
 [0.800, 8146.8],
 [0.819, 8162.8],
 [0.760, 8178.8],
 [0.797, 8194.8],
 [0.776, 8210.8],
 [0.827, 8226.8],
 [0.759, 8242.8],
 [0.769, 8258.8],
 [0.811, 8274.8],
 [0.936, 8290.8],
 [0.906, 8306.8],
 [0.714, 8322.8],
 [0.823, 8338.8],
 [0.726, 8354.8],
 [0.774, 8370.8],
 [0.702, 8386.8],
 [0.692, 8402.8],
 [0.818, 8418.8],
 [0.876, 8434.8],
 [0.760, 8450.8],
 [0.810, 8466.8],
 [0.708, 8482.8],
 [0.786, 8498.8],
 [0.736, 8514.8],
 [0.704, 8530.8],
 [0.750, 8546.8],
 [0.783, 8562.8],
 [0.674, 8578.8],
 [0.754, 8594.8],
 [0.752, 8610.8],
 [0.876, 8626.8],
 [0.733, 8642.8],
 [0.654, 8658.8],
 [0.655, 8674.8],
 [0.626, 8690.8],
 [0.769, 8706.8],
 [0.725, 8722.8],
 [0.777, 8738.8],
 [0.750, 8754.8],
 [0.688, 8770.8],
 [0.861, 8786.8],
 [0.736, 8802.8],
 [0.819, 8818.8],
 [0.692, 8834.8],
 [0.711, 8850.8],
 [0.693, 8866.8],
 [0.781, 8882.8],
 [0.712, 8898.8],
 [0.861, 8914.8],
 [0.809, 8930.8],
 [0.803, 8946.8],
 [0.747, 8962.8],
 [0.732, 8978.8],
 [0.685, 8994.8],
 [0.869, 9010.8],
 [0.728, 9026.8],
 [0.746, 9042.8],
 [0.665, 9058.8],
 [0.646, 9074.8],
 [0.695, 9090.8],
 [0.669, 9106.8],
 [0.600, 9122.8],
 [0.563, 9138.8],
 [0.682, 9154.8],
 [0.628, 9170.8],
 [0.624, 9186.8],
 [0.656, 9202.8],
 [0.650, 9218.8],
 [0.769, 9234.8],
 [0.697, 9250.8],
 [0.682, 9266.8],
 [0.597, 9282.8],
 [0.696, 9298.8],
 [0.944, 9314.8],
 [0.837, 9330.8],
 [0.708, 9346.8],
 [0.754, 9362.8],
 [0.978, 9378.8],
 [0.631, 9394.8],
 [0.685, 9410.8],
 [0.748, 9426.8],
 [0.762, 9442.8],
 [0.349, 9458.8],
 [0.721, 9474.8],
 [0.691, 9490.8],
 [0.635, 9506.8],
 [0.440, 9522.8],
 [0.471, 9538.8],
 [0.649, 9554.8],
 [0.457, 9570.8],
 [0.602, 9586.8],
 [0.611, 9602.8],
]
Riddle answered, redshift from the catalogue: 0.15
